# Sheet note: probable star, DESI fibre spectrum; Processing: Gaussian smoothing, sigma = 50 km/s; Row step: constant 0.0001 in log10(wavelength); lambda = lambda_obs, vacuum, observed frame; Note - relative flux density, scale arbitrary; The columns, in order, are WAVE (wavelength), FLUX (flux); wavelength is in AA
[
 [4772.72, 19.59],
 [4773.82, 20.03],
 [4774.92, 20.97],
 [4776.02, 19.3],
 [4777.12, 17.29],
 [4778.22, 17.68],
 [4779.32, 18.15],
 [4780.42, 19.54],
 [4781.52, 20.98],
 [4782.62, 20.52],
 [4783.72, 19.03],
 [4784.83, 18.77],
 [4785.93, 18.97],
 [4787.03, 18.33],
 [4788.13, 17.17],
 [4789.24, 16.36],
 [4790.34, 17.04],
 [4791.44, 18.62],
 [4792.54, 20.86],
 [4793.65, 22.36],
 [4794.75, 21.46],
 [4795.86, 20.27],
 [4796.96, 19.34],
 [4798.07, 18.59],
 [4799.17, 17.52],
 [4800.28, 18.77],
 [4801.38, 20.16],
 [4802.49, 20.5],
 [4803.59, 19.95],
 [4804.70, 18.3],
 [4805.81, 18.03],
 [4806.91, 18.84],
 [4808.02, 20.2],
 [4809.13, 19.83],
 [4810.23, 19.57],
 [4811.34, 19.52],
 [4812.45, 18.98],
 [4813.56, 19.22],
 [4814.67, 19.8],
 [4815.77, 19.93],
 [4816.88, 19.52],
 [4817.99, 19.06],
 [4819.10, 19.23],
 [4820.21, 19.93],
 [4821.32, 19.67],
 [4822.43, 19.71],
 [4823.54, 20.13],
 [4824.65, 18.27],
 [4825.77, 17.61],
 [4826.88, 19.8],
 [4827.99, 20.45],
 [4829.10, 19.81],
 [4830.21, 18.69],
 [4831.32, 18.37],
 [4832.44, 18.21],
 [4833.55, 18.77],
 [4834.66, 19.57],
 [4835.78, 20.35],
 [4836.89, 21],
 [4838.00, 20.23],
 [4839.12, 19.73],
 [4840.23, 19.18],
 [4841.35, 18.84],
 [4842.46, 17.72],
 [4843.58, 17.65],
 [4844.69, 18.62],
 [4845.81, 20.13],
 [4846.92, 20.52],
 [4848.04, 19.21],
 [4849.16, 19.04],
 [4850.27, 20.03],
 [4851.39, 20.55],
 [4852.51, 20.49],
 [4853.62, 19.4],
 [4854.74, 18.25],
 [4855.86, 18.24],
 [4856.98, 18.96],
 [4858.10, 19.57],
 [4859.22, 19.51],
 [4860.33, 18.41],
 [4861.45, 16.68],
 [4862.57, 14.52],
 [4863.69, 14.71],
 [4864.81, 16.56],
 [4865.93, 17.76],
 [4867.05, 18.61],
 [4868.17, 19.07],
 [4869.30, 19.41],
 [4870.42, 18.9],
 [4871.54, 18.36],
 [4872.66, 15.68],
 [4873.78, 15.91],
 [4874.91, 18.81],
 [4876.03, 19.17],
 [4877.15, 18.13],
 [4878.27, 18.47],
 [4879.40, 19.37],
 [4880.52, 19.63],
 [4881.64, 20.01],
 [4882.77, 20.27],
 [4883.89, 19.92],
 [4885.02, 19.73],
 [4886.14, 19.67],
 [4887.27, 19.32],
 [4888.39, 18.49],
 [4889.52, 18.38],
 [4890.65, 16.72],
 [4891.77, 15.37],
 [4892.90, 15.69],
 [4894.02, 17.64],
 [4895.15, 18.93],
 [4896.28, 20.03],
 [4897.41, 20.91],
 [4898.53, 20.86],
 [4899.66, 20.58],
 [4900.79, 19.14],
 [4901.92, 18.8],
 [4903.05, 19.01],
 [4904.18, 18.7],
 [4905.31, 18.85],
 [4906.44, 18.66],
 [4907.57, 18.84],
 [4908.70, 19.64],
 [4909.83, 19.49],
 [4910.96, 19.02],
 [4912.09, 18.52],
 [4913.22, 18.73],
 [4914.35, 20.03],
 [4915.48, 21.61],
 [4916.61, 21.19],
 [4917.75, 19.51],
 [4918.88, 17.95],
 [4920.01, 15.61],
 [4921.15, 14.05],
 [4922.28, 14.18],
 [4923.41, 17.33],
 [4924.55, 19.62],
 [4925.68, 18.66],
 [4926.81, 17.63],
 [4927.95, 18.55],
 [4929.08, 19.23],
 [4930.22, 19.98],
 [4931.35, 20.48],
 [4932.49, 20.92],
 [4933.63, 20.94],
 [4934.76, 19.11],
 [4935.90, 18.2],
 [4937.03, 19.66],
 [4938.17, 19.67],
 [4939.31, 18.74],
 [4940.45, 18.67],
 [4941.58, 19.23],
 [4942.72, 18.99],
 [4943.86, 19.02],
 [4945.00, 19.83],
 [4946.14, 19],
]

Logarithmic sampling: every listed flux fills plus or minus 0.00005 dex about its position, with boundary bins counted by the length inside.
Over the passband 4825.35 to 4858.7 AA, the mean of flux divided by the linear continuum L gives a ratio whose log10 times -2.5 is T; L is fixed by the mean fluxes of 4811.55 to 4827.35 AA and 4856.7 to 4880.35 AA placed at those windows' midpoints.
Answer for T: -0.035 mag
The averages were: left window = 19.3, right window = 17.9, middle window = 19.3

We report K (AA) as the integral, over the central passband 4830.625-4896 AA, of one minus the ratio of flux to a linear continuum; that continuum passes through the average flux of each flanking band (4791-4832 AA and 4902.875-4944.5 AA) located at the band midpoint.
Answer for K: 1.9 AA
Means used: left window 19.5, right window 18.9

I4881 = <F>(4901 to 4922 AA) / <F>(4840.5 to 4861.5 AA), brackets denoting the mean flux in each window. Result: 0.98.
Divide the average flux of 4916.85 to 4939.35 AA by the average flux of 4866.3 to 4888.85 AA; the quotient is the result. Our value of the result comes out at 1.0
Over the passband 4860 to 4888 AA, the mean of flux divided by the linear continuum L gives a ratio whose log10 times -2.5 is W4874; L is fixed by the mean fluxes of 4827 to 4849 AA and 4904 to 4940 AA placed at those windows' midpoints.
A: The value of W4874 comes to 0.05 mag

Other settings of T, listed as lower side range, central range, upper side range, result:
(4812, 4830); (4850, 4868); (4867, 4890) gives 0.045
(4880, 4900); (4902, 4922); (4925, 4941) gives 0.025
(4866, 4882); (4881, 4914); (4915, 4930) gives -0.039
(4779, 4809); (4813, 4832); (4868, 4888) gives -0.014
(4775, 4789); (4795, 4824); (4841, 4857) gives -0.026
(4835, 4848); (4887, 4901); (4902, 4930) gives 0.012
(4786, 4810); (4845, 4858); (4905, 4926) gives -0.036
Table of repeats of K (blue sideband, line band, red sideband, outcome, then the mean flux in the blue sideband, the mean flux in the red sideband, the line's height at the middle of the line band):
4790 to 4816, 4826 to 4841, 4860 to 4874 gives -0.9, 19.5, 17.3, 18.4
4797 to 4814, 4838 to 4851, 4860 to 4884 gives -0.5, 19.2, 18.1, 18.5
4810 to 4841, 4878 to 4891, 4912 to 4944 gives -0.1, 19.4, 18.8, 19.1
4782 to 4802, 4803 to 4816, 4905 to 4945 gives -0.2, 19.1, 18.9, 19.1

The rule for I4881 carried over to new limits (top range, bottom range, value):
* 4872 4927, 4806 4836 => 0.96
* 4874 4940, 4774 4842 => 0.98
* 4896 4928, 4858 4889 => 1.02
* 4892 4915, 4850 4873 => 1.04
